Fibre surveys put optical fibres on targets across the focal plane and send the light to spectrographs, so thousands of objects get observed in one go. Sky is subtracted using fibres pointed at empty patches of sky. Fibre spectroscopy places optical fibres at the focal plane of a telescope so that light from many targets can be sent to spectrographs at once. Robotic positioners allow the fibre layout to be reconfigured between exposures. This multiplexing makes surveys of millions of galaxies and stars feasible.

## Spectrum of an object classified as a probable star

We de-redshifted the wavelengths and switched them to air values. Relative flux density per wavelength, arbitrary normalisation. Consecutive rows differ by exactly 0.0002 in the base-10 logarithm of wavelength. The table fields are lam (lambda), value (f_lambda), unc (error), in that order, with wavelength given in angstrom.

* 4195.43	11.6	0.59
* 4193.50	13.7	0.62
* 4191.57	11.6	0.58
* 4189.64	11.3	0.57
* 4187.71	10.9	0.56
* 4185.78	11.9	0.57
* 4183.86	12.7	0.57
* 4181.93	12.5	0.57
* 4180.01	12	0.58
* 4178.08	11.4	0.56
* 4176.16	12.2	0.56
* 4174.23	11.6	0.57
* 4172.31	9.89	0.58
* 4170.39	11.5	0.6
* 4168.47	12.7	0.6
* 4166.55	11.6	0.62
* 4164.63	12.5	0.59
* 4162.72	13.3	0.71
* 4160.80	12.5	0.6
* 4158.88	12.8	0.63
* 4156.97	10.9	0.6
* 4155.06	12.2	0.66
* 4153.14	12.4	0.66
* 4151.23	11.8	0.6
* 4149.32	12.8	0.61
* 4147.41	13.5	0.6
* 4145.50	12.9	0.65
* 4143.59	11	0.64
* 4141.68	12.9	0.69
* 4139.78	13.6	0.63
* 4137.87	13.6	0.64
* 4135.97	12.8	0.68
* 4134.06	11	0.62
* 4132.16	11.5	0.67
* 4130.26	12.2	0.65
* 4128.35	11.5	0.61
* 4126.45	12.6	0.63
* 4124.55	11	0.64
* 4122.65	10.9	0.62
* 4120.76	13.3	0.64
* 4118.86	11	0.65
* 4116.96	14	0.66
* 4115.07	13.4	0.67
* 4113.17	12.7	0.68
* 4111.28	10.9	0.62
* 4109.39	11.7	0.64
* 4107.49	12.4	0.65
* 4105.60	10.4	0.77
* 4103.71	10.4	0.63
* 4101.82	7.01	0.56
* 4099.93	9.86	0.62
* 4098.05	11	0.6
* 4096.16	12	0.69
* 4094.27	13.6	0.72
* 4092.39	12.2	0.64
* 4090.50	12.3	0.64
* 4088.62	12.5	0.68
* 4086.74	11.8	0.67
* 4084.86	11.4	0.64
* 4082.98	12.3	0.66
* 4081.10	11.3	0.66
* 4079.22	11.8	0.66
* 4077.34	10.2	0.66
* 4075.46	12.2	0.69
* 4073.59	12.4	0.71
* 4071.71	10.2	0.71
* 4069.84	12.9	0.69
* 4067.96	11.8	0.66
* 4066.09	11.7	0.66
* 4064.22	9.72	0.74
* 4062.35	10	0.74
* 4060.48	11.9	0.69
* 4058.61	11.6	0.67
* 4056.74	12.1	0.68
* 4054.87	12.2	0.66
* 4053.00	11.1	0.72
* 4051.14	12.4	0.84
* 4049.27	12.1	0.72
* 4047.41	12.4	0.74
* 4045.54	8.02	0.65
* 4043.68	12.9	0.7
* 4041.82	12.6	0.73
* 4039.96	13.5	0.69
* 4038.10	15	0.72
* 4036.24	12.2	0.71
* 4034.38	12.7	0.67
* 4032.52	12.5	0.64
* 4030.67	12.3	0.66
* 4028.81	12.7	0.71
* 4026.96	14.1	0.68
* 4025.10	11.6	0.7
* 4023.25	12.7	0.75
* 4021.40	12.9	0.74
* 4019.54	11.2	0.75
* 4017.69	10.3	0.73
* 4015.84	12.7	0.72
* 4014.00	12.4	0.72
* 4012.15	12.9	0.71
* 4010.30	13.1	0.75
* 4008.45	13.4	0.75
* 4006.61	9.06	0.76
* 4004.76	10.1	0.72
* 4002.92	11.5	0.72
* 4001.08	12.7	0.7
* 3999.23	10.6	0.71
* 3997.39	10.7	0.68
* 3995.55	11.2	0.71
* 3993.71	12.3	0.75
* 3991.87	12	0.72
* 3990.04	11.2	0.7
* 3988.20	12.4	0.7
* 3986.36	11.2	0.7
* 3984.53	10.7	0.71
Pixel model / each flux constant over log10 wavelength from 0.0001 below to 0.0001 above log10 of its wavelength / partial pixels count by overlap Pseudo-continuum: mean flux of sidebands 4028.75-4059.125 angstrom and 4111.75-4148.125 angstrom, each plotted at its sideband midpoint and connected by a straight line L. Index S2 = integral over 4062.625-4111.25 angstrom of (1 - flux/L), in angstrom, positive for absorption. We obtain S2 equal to 3.7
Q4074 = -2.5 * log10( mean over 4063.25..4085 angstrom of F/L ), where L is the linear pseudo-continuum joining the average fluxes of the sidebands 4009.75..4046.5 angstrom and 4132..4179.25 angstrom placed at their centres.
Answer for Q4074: 0.08 mag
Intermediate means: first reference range 12.4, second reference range 12.2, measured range 11.5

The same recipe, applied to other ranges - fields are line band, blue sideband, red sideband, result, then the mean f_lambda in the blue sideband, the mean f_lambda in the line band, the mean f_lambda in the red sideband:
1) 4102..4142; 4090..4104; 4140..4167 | -0.03 mag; 11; 12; 12.4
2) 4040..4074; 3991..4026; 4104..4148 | 0.03 mag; 11.8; 11.6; 12.2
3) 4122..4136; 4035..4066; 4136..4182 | 0.05 mag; 11.9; 11.6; 12.3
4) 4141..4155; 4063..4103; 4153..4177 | -0.05 mag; 11.4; 12.4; 12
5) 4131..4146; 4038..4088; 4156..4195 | -0.05 mag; 11.7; 12.4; 12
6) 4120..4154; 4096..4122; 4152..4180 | -0.06 mag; 11.4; 12.3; 12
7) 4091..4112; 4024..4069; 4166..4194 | 0.08 mag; 12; 11.1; 11.8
